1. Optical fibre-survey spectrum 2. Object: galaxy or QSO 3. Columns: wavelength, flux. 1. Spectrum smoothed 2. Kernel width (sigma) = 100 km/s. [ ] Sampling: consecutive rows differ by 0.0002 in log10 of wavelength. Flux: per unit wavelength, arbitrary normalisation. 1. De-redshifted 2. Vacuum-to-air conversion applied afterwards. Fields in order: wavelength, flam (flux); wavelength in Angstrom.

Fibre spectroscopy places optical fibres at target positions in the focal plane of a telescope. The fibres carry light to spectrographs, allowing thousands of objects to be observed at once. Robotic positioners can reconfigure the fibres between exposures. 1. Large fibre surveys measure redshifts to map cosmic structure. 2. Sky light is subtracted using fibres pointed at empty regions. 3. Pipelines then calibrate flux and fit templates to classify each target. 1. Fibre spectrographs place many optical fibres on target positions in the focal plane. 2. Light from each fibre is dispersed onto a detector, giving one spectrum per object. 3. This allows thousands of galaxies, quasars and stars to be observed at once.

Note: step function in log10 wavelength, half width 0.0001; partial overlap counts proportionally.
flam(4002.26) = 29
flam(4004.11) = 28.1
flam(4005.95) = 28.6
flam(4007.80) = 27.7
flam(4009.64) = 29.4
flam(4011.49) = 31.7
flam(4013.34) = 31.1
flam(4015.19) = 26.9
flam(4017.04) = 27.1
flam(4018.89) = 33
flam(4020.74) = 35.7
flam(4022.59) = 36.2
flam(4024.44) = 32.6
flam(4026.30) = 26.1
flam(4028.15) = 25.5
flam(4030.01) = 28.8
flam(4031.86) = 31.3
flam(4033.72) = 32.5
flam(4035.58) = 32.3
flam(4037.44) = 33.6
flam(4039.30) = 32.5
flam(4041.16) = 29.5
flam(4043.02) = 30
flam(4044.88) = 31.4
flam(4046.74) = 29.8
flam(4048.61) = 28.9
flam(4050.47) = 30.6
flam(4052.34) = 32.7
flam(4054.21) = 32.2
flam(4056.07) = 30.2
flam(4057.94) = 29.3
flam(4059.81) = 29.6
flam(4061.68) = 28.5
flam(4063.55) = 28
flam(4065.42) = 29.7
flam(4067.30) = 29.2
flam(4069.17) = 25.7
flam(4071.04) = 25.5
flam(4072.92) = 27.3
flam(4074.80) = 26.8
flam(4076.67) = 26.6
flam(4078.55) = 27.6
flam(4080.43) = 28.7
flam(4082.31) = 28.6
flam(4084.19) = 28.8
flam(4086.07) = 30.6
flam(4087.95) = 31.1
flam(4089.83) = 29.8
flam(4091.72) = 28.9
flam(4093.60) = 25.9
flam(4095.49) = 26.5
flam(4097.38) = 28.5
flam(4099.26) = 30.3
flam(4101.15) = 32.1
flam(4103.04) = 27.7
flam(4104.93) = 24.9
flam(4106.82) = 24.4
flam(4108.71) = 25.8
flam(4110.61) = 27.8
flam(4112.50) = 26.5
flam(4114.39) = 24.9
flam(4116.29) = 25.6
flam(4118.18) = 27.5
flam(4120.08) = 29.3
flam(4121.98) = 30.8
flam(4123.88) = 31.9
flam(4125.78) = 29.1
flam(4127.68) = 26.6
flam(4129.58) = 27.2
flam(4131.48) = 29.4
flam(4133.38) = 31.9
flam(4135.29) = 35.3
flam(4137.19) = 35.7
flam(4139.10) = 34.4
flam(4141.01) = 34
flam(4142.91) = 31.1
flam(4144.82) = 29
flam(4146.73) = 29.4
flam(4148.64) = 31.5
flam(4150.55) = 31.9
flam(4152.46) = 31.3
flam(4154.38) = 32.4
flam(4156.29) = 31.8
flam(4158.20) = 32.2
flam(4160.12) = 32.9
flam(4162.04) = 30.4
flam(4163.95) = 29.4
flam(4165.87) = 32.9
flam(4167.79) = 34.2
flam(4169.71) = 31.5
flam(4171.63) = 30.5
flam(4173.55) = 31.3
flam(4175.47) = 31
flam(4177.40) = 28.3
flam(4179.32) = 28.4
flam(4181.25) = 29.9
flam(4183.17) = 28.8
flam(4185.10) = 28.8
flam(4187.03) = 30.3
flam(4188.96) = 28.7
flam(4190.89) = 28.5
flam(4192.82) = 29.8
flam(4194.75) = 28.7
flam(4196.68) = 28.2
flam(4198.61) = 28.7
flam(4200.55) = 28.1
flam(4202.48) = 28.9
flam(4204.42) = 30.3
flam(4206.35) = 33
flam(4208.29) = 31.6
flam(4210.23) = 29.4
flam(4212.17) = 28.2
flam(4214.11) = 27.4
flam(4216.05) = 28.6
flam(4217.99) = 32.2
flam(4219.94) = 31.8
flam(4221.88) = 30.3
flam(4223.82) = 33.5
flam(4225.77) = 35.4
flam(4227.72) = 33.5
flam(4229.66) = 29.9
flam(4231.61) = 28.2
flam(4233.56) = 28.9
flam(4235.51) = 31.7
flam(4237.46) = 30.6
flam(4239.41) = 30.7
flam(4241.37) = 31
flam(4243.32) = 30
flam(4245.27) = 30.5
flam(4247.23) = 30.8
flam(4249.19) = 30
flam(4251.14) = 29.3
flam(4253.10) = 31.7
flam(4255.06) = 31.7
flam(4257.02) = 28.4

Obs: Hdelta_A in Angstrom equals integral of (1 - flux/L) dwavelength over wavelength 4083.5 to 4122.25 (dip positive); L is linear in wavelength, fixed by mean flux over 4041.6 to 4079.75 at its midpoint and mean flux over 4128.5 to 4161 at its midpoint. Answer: 3.1 Angstrom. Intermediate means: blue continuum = 29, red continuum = 31.8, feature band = 27.9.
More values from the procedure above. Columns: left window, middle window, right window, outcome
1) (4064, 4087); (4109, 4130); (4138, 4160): 1.6 Angstrom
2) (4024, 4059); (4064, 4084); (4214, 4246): 1.9 Angstrom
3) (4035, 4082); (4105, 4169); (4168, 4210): -1.2 Angstrom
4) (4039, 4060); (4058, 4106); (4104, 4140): 2.4 Angstrom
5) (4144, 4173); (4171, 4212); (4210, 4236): 2.0 Angstrom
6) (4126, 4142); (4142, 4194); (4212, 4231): 1.5 Angstrom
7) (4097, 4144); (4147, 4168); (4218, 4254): -1.3 Angstrom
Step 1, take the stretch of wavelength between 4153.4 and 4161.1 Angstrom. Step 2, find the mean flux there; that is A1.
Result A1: 32.3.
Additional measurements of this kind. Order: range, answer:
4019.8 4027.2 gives 32.7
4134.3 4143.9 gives 34.1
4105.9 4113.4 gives 26.1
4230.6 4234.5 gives 28.5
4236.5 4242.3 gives 30.7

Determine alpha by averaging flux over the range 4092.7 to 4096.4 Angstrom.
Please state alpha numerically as 26.2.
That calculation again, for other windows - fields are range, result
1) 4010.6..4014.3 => 31.3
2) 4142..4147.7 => 29.8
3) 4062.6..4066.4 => 28.8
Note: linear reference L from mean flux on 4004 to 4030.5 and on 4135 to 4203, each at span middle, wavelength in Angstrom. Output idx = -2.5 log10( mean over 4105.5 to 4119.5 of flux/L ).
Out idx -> 0.167 mag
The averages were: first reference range 30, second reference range 30.7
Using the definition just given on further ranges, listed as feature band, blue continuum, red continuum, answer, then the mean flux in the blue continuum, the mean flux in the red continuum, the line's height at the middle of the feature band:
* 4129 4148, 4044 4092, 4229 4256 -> -0.08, 29.1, 30.4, 29.6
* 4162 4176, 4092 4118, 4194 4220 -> -0.10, 27.1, 29.6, 28.6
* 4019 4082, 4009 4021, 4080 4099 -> -0.01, 30.4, 28.8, 29.7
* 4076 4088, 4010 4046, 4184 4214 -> 0.06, 30.9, 29.4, 30.4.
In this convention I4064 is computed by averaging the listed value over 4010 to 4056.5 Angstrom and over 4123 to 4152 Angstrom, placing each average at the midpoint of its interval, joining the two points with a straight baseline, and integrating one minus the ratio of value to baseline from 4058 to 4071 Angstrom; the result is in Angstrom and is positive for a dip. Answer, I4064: 1.1 Angstrom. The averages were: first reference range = 30.9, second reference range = 31.2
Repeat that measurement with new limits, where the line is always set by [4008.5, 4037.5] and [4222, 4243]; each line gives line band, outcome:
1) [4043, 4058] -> 0.1 Angstrom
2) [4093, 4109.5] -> 1.9 Angstrom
